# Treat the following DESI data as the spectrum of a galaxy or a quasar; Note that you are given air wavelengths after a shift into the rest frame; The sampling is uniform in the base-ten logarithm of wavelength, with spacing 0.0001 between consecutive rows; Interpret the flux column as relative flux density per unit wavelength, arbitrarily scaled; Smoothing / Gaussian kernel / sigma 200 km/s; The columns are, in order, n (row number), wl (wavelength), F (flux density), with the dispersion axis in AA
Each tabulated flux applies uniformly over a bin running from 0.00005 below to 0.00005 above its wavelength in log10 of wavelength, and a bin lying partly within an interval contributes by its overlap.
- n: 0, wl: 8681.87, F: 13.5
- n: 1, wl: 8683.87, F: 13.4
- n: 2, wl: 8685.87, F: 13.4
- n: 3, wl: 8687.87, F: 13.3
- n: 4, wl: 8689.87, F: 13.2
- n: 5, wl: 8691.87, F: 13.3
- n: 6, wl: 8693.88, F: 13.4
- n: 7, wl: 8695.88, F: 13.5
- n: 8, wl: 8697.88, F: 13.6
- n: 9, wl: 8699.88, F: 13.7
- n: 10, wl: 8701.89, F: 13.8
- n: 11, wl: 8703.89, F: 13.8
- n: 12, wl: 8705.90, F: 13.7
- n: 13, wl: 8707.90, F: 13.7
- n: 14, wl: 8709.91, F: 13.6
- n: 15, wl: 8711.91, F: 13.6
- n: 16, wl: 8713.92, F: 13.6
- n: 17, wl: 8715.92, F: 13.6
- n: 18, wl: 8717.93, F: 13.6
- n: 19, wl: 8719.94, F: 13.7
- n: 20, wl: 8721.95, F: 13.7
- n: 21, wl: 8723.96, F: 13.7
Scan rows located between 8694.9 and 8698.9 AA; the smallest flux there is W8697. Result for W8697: 13.5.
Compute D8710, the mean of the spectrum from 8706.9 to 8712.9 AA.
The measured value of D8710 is 13.6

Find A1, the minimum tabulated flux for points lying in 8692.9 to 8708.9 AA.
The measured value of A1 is 13.4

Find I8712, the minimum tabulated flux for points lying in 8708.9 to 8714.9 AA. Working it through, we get 13.6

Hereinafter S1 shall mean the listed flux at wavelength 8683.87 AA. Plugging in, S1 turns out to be 13.4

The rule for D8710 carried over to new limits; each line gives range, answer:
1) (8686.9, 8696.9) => 13.3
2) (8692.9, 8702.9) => 13.6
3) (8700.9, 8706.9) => 13.8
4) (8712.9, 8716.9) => 13.6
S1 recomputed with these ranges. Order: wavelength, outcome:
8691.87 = 13.3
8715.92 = 13.6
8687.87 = 13.3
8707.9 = 13.7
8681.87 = 13.5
